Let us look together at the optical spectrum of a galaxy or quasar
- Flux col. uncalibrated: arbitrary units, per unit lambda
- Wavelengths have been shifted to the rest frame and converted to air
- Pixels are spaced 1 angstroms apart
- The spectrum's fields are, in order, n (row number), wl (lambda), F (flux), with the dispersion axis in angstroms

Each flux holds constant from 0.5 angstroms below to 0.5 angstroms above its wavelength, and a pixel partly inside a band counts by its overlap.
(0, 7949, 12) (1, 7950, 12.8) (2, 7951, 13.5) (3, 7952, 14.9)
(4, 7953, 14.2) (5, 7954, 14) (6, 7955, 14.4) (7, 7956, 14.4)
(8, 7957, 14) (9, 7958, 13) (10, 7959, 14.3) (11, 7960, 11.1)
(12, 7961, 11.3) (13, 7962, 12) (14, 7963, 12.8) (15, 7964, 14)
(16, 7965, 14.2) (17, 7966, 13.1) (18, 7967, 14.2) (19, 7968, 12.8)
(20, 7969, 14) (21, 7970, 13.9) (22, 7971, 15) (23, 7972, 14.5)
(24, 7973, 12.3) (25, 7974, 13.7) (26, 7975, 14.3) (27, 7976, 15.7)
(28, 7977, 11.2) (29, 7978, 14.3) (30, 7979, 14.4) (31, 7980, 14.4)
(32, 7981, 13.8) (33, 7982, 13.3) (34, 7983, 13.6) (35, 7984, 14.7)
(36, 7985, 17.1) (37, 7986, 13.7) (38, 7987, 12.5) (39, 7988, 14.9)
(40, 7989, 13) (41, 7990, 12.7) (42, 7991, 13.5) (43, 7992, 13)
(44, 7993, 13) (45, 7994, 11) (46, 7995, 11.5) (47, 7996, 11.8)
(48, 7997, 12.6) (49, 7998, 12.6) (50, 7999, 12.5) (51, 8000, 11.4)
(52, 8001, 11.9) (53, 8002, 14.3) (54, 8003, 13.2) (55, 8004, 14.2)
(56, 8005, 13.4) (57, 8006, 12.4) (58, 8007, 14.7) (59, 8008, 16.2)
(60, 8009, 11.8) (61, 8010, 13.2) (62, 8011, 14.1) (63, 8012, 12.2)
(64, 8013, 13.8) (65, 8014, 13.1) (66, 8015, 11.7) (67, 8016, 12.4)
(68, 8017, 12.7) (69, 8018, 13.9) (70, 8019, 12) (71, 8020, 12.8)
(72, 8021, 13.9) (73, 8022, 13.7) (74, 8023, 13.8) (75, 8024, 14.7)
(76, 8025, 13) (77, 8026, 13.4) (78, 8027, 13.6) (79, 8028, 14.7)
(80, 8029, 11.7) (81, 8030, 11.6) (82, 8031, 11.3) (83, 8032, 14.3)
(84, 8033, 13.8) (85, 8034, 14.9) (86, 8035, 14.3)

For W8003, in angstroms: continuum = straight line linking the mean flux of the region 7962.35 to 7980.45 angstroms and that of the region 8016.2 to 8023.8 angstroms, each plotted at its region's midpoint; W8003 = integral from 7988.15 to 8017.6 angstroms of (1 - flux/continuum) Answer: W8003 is 1.2 angstroms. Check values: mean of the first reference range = 13.8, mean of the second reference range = 13.3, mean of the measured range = 12.9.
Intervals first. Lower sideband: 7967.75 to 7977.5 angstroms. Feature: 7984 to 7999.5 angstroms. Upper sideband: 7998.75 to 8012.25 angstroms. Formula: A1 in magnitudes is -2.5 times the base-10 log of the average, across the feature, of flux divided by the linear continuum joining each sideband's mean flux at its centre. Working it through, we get 0.03 mag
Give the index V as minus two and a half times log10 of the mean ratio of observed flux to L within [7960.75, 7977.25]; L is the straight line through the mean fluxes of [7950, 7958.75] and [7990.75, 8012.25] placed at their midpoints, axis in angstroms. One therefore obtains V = 0.01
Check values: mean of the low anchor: 14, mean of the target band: 13.5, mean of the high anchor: 12.9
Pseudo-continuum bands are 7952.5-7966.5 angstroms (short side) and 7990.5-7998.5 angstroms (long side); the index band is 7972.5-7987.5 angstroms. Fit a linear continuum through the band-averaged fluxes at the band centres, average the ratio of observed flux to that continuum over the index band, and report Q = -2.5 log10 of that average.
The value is -0.09 mag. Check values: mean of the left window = 13.3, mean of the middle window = 13.9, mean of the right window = 12.4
